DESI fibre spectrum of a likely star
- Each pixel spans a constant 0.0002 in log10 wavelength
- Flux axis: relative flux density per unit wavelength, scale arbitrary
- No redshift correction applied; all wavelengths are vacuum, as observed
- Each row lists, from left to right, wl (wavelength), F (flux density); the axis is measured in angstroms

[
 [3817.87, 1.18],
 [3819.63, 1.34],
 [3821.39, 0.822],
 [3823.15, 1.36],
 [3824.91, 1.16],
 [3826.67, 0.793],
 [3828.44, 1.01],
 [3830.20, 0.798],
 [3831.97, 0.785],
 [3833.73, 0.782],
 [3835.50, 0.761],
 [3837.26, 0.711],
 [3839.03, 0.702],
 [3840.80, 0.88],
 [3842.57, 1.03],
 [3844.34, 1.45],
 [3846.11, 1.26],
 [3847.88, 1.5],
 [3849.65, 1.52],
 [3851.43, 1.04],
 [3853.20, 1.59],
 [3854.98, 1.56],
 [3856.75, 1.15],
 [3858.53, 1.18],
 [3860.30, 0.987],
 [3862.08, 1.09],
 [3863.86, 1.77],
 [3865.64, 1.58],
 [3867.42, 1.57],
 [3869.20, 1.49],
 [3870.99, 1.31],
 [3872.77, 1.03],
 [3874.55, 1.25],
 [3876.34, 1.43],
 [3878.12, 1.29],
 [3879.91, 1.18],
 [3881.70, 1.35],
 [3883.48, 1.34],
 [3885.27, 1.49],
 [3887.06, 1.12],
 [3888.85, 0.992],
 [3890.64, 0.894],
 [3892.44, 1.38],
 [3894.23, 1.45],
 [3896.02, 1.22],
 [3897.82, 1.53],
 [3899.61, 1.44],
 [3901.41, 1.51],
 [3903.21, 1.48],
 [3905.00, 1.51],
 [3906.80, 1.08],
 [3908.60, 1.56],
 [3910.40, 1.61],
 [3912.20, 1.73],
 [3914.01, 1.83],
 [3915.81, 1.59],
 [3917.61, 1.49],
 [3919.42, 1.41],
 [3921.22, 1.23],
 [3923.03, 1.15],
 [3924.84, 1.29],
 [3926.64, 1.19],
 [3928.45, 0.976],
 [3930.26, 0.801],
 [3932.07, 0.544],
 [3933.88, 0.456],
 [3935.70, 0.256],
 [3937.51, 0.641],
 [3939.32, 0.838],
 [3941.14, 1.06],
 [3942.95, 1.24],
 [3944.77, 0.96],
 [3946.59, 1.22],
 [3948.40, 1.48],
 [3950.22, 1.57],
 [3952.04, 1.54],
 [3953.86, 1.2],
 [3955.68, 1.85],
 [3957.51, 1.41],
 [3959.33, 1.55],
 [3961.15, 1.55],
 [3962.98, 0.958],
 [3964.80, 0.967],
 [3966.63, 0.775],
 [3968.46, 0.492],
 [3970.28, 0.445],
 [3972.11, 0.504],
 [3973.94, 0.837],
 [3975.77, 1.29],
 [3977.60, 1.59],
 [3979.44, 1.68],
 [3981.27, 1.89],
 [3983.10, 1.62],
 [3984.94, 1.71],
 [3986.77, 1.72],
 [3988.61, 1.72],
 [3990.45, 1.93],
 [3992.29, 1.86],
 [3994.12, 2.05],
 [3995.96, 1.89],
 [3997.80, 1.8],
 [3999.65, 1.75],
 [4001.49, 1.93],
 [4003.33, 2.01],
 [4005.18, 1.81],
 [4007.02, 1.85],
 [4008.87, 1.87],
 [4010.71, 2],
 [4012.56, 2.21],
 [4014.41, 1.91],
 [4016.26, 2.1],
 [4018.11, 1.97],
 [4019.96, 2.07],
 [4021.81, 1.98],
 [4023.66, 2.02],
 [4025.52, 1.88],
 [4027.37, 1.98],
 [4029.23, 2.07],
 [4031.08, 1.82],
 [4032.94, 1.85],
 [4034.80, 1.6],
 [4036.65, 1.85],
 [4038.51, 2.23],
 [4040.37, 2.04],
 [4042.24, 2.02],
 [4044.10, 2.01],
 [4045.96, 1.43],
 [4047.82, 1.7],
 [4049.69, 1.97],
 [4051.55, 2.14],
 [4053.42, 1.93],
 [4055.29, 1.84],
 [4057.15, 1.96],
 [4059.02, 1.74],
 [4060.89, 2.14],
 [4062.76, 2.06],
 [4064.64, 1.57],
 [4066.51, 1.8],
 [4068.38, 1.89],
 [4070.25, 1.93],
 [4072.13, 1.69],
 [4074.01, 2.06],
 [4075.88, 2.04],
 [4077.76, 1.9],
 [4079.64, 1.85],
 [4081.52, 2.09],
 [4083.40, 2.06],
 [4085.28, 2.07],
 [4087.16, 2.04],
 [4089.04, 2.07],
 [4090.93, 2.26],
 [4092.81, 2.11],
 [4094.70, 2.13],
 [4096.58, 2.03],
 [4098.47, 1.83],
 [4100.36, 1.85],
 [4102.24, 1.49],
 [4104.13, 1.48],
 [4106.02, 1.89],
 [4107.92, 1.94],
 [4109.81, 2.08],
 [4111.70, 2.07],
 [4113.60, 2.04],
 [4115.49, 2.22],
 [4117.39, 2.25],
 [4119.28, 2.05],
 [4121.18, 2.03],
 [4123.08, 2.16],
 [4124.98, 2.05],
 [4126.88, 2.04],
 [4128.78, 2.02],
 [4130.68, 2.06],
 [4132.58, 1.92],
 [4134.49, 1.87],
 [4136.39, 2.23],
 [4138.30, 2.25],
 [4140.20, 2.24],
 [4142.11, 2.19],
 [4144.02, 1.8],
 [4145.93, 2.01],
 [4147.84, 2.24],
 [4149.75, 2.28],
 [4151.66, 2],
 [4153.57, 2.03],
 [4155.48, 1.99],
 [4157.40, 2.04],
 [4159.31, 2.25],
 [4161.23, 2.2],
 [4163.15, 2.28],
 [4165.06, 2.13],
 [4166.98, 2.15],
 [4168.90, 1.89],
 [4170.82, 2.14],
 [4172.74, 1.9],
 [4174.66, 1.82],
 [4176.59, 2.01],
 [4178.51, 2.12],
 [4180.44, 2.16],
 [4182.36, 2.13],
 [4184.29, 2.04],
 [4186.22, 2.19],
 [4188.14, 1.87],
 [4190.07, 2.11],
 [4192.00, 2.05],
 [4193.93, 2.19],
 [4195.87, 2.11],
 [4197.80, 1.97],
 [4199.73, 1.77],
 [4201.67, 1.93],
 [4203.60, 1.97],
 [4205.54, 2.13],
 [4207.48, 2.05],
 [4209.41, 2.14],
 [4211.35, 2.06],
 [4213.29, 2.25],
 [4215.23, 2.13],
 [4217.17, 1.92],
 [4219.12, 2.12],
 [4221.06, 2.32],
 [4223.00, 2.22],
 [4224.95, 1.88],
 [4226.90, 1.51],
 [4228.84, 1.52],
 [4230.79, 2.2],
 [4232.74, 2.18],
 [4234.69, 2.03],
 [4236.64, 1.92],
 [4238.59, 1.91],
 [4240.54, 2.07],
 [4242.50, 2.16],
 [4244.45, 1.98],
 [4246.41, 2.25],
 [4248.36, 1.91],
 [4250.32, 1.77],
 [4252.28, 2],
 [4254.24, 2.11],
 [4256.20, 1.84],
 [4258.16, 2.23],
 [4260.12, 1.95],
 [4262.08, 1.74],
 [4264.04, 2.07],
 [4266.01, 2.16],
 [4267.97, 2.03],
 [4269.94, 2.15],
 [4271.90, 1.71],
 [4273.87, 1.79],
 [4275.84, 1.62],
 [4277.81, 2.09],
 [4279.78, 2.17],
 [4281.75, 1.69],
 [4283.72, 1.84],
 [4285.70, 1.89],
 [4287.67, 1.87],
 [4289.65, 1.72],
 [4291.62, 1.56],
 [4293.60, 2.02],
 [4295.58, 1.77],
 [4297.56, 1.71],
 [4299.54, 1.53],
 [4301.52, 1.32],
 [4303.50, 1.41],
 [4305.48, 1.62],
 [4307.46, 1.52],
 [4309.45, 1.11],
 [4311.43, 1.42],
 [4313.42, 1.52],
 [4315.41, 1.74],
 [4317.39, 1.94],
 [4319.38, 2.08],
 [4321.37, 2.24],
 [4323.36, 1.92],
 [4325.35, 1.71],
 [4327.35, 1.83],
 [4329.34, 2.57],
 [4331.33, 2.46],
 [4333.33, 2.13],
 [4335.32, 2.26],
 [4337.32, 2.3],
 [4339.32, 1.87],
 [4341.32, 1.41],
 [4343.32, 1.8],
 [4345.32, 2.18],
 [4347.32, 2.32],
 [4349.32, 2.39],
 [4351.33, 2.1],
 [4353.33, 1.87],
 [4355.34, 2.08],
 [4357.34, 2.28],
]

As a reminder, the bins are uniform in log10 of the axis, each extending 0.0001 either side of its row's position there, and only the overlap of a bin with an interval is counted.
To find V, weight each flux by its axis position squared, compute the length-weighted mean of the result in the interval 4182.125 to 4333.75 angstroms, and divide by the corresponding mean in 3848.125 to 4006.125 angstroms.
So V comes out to 1.69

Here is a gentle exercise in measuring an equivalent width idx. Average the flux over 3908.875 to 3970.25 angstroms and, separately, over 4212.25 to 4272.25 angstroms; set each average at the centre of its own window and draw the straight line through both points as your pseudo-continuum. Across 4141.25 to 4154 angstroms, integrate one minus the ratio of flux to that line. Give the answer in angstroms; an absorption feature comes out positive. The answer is -2.4 angstroms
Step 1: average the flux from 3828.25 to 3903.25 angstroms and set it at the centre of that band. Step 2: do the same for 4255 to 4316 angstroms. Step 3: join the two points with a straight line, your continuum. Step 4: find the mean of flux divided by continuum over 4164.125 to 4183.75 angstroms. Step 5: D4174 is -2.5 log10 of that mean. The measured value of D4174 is -0.249 mag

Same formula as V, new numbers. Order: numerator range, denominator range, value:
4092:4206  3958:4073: 1.25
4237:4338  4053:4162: 1.03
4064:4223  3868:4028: 1.57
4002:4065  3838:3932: 1.59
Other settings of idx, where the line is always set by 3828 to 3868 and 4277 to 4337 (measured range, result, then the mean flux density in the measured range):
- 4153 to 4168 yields -4.8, 2.14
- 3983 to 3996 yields -4.3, 1.82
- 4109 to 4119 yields -3.8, 2.13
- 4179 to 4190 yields -2.9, 2.08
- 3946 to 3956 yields -1.2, 1.46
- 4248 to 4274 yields -3.1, 1.97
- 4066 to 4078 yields -3.4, 1.91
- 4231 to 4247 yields -3.1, 2.06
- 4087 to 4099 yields -4.4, 2.08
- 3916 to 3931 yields 0.6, 1.22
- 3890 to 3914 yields -3.8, 1.44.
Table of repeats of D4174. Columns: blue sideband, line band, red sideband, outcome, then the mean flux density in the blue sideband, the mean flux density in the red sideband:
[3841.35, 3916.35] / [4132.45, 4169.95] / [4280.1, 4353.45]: -0.25 mag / 1.36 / 1.86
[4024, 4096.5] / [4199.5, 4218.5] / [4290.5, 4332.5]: -0.12 mag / 1.94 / 1.76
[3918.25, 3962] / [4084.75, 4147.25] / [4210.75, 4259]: -0.21 mag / 1.14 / 2.02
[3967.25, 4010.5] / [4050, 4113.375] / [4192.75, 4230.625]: -0.11 mag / 1.58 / 2.01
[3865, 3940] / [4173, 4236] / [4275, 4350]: -0.20 mag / 1.25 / 1.86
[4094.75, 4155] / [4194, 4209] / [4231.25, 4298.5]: -0.02 mag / 2.02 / 1.94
